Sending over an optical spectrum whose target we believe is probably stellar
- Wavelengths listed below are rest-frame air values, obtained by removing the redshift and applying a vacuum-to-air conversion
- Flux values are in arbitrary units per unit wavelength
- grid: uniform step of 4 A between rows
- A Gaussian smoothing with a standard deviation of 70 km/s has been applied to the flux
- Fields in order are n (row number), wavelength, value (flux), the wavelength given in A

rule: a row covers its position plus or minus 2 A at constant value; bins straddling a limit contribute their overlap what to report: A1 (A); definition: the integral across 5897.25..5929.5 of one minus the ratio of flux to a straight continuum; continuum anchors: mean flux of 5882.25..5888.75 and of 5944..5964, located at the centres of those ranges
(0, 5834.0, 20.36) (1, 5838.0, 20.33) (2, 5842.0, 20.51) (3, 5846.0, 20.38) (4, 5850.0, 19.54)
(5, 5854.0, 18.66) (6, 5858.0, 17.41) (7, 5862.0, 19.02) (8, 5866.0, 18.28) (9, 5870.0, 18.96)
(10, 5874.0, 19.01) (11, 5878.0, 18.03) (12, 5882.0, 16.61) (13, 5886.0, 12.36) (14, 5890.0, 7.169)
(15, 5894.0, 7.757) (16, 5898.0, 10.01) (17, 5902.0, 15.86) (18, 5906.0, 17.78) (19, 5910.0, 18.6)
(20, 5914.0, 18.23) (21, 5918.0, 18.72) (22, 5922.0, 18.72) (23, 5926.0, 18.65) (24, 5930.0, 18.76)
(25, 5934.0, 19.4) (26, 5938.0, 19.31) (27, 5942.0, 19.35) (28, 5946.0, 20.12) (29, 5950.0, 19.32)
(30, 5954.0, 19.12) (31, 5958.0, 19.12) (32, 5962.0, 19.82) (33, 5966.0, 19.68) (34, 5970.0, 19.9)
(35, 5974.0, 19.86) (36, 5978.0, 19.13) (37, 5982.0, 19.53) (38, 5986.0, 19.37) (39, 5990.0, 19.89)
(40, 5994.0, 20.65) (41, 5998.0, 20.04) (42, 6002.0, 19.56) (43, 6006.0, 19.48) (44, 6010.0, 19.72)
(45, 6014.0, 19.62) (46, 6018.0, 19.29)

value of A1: -3.7 A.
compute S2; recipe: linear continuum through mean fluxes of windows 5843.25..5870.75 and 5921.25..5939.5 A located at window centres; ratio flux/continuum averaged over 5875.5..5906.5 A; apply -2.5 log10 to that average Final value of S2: 0.404 mag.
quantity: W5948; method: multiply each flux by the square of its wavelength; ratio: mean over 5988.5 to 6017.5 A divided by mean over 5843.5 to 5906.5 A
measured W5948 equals 1.29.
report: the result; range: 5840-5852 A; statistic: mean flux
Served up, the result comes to 20.1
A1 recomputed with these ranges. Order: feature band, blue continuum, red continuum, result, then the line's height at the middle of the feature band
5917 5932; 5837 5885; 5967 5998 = 0.44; 19.3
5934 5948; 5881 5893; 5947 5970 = -1.69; 17.5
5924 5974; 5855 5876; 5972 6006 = -0.12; 19.4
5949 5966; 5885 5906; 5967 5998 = -2.03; 17.3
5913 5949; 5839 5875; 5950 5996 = 0.72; 19.4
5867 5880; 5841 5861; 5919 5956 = 0.39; 19.2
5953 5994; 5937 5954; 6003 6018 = -0.18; 19.5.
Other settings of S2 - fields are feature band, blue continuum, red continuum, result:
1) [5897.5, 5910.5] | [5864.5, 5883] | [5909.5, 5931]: 0.167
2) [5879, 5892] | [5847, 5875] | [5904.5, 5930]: 0.433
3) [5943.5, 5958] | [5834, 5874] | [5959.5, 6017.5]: 0.007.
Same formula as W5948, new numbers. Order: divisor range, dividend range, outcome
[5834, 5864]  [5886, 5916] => 0.71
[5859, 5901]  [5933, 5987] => 1.35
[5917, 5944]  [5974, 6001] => 1.06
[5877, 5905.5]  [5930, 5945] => 1.56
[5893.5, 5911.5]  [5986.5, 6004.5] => 1.43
